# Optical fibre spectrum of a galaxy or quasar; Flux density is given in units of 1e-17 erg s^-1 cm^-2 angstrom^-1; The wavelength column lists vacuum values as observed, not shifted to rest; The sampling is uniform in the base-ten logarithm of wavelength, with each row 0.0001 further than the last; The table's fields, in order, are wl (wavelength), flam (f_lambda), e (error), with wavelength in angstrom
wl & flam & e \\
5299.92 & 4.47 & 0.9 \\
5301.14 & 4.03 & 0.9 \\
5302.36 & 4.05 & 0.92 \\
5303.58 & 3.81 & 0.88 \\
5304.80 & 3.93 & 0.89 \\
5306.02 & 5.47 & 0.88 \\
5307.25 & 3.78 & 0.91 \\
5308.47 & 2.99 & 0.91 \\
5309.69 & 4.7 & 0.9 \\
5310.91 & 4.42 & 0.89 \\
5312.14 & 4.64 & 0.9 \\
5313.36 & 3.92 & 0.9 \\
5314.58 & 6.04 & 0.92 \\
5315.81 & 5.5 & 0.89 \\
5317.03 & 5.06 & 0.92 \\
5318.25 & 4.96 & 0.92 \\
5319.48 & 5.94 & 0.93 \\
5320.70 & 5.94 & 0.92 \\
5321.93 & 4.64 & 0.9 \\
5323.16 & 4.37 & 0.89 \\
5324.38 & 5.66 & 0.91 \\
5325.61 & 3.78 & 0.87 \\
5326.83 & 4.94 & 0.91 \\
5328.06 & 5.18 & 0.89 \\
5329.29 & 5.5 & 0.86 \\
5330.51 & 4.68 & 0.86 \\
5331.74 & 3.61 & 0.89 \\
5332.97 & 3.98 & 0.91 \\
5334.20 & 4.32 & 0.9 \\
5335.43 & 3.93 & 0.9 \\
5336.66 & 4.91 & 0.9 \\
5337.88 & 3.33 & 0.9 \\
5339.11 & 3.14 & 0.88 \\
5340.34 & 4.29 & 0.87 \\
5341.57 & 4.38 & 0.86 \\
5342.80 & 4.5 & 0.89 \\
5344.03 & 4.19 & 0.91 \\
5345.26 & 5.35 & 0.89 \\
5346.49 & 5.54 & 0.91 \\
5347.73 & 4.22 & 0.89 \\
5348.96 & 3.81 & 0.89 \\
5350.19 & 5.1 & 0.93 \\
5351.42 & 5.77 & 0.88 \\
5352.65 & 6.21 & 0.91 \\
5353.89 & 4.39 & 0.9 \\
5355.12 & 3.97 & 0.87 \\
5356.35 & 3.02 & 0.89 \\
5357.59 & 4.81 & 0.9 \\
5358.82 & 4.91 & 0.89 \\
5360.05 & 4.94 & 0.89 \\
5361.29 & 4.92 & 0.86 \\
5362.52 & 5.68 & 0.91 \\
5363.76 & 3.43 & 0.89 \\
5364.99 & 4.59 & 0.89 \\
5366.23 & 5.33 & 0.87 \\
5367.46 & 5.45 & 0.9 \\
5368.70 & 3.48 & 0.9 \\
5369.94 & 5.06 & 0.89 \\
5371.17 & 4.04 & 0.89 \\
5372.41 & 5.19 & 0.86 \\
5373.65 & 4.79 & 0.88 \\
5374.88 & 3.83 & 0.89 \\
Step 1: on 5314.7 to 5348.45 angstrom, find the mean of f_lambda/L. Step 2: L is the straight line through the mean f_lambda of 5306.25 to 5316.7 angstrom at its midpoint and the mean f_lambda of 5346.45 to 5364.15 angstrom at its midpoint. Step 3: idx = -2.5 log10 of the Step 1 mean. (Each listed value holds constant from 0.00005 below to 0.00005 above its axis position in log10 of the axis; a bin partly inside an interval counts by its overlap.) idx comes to -0.01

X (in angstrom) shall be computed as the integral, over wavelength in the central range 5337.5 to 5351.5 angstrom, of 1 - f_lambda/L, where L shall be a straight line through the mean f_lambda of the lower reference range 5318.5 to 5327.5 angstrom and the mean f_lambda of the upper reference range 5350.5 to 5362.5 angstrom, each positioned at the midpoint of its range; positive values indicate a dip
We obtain 1.3 angstrom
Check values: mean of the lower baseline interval 5.03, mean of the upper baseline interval 4.83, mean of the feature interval 4.44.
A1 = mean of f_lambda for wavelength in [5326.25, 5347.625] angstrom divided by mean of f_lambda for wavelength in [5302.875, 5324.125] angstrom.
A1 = 0.94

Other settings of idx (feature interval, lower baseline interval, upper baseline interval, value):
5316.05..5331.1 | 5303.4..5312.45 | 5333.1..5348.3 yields -0.19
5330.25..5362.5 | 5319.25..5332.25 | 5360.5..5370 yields 0.07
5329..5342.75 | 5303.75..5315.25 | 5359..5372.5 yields 0.10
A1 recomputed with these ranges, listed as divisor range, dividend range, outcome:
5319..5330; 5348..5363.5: 0.93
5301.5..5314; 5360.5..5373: 1.13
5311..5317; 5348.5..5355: 1.01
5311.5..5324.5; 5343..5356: 0.94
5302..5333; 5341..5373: 1.00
